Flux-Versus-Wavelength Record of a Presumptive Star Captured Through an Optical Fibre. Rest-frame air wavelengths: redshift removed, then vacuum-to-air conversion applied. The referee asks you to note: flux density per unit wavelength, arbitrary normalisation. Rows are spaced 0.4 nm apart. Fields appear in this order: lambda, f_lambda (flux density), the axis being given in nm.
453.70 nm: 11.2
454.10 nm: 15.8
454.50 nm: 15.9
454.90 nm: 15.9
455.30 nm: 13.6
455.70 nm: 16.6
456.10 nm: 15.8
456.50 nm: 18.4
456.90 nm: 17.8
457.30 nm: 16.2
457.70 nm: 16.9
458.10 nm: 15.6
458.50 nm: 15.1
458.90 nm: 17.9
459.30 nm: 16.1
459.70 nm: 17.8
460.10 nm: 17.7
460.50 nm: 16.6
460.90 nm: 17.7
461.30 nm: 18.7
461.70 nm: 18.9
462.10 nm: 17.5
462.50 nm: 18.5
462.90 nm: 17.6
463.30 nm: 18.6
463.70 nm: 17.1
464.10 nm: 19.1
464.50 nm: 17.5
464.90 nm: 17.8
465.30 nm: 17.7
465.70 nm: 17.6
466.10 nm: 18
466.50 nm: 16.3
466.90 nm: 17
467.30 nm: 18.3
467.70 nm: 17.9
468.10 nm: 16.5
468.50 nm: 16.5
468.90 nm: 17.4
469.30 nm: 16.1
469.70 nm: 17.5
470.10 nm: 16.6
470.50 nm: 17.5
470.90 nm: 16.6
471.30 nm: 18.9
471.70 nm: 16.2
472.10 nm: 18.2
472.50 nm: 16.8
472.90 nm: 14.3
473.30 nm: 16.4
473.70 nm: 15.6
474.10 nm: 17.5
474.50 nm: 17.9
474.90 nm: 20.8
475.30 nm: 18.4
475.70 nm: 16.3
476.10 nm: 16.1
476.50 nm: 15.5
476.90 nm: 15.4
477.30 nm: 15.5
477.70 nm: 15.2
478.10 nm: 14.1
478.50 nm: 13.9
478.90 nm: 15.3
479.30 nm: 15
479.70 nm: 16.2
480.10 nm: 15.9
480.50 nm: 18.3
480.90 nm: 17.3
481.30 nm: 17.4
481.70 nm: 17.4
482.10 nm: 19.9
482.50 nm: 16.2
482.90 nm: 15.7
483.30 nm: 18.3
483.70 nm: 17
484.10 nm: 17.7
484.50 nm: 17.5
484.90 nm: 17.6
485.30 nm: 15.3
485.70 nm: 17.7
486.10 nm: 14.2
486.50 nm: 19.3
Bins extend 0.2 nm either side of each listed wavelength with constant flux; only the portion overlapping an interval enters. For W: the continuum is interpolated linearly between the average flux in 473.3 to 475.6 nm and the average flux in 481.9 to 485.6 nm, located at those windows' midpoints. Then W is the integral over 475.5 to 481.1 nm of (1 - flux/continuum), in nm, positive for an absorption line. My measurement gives 0.60 nm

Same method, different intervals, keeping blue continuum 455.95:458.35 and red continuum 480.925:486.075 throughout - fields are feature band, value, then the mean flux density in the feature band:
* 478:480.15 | 0.261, 15.1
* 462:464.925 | -0.193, 18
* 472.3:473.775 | 0.107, 15.8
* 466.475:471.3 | -0.045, 17.1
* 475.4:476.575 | 0.059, 16.2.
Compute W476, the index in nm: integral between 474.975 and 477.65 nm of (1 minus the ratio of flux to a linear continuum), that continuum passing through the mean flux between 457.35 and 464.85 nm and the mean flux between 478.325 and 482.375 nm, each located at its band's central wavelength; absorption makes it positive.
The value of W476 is 0.08 nm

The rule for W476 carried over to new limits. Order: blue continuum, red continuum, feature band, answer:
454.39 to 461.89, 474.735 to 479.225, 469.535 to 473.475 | -0.164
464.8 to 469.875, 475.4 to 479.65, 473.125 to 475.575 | -0.278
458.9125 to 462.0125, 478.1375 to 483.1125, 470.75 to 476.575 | -0.067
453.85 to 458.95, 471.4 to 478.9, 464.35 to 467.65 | -0.260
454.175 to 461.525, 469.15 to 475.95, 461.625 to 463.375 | -0.137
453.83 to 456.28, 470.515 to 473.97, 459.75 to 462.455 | -0.337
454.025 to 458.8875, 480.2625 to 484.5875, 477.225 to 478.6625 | 0.221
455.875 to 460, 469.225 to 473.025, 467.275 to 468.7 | -0.023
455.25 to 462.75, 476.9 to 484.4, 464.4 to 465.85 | -0.064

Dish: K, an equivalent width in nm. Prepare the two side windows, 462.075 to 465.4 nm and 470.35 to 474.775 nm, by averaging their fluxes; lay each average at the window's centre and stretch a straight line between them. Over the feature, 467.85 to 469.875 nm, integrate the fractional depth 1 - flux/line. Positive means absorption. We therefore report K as 0.07 nm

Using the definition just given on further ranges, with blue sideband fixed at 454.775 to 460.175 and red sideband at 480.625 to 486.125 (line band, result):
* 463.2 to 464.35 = -0.11 nm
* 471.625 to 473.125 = 0.05 nm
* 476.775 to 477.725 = 0.09 nm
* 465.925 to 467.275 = -0.04 nm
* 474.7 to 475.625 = -0.12 nm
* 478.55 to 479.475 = 0.12 nm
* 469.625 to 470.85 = -0.02 nm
